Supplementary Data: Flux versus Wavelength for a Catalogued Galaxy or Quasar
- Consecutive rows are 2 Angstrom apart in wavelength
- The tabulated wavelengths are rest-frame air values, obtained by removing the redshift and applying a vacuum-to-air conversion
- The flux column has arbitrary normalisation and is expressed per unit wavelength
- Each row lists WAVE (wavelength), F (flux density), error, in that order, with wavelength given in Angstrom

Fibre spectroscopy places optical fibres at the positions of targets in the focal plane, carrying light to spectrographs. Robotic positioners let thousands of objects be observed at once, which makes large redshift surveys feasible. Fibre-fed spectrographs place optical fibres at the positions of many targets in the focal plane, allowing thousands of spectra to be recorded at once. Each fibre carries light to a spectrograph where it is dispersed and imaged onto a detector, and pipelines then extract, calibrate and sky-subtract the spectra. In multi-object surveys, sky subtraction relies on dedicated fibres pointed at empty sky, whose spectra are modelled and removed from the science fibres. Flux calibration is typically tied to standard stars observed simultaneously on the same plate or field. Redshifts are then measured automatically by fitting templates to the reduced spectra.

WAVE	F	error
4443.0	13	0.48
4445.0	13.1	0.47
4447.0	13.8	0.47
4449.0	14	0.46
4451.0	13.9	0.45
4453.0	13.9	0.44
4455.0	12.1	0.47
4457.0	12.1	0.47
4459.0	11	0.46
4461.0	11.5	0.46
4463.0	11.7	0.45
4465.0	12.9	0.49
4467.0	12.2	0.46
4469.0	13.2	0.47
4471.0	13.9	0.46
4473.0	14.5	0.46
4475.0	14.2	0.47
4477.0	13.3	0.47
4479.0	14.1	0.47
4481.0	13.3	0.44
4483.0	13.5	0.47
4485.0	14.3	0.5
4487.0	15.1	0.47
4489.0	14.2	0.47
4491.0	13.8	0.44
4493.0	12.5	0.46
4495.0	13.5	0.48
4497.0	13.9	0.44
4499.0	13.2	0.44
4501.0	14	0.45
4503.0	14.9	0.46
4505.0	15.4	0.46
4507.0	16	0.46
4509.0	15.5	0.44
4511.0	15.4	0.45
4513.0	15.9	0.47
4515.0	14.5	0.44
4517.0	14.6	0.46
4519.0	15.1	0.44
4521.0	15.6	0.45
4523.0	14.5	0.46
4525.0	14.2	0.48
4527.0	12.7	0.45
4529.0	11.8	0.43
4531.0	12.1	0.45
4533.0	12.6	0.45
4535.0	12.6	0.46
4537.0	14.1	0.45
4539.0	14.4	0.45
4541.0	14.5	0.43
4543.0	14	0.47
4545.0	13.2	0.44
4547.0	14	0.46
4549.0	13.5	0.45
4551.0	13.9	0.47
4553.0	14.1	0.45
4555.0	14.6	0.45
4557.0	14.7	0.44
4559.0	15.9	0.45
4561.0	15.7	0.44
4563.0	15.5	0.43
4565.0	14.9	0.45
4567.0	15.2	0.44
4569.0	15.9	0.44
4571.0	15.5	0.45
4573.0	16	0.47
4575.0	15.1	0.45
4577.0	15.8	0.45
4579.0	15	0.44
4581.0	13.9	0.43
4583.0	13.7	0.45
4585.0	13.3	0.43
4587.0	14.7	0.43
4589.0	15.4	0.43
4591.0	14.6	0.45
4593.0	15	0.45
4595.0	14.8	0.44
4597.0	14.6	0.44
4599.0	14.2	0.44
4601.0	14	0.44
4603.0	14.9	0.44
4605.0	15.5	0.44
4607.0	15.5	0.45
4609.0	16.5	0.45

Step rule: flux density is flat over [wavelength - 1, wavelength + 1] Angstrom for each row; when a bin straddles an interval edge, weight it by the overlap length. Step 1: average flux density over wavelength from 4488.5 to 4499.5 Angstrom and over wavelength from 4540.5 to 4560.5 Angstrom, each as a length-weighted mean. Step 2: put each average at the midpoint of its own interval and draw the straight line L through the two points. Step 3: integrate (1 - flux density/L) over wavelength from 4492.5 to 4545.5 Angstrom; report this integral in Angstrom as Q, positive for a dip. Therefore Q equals -1.1 Angstrom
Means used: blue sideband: 13.5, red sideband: 14.3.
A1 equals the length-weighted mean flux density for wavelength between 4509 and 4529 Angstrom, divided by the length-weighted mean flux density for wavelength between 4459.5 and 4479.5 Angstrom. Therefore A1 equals 1.12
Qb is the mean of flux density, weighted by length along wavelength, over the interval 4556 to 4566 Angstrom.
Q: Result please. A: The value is 15.3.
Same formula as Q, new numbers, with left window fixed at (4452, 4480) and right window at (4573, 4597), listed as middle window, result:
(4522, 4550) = 1.1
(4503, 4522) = -2.4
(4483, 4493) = -0.6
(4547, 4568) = -0.7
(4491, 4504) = -0.3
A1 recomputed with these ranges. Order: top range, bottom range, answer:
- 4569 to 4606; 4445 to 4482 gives 1.13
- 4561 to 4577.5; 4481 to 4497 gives 1.12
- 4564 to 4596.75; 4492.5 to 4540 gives 1.05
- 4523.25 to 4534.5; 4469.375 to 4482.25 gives 0.92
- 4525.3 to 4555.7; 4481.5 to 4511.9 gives 0.94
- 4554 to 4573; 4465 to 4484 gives 1.13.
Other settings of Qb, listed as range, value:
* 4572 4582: 15.2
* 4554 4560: 15.1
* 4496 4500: 13.6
